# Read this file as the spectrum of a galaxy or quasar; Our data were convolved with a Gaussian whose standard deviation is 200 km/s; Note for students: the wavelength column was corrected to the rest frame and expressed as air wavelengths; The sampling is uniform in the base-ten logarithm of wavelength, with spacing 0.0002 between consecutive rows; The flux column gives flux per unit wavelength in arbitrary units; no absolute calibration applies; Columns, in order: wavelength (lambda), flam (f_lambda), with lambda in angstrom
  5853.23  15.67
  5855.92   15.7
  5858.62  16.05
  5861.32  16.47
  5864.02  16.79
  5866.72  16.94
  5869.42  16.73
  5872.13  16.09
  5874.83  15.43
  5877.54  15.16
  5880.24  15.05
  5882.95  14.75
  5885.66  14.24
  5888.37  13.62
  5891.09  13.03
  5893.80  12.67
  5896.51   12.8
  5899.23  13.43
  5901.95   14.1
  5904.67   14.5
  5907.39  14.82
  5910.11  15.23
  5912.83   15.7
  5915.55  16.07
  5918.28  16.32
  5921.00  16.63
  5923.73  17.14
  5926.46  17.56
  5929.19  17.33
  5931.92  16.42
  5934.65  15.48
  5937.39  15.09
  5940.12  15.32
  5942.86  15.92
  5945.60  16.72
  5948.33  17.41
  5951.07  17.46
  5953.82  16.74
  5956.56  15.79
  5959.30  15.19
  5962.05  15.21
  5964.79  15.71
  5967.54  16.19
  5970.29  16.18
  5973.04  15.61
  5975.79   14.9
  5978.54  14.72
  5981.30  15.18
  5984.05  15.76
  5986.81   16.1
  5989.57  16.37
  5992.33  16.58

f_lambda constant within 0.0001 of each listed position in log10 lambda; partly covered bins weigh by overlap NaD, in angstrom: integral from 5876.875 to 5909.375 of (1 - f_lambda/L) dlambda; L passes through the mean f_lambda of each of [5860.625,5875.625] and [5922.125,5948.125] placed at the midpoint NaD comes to 4.8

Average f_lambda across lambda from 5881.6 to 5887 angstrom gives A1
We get 14.5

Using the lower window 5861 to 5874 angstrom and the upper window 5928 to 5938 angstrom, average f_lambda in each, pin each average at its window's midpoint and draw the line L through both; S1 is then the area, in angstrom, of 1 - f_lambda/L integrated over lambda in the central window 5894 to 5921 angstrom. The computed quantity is 2.5 angstrom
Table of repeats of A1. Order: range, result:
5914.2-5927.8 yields 16.7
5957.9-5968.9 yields 15.6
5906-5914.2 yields 15.3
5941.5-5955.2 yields 16.8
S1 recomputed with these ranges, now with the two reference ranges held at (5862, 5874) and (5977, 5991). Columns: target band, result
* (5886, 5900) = 2.73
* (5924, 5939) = -0.34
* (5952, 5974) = -0.10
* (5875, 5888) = 1.34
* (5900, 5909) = 1.02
